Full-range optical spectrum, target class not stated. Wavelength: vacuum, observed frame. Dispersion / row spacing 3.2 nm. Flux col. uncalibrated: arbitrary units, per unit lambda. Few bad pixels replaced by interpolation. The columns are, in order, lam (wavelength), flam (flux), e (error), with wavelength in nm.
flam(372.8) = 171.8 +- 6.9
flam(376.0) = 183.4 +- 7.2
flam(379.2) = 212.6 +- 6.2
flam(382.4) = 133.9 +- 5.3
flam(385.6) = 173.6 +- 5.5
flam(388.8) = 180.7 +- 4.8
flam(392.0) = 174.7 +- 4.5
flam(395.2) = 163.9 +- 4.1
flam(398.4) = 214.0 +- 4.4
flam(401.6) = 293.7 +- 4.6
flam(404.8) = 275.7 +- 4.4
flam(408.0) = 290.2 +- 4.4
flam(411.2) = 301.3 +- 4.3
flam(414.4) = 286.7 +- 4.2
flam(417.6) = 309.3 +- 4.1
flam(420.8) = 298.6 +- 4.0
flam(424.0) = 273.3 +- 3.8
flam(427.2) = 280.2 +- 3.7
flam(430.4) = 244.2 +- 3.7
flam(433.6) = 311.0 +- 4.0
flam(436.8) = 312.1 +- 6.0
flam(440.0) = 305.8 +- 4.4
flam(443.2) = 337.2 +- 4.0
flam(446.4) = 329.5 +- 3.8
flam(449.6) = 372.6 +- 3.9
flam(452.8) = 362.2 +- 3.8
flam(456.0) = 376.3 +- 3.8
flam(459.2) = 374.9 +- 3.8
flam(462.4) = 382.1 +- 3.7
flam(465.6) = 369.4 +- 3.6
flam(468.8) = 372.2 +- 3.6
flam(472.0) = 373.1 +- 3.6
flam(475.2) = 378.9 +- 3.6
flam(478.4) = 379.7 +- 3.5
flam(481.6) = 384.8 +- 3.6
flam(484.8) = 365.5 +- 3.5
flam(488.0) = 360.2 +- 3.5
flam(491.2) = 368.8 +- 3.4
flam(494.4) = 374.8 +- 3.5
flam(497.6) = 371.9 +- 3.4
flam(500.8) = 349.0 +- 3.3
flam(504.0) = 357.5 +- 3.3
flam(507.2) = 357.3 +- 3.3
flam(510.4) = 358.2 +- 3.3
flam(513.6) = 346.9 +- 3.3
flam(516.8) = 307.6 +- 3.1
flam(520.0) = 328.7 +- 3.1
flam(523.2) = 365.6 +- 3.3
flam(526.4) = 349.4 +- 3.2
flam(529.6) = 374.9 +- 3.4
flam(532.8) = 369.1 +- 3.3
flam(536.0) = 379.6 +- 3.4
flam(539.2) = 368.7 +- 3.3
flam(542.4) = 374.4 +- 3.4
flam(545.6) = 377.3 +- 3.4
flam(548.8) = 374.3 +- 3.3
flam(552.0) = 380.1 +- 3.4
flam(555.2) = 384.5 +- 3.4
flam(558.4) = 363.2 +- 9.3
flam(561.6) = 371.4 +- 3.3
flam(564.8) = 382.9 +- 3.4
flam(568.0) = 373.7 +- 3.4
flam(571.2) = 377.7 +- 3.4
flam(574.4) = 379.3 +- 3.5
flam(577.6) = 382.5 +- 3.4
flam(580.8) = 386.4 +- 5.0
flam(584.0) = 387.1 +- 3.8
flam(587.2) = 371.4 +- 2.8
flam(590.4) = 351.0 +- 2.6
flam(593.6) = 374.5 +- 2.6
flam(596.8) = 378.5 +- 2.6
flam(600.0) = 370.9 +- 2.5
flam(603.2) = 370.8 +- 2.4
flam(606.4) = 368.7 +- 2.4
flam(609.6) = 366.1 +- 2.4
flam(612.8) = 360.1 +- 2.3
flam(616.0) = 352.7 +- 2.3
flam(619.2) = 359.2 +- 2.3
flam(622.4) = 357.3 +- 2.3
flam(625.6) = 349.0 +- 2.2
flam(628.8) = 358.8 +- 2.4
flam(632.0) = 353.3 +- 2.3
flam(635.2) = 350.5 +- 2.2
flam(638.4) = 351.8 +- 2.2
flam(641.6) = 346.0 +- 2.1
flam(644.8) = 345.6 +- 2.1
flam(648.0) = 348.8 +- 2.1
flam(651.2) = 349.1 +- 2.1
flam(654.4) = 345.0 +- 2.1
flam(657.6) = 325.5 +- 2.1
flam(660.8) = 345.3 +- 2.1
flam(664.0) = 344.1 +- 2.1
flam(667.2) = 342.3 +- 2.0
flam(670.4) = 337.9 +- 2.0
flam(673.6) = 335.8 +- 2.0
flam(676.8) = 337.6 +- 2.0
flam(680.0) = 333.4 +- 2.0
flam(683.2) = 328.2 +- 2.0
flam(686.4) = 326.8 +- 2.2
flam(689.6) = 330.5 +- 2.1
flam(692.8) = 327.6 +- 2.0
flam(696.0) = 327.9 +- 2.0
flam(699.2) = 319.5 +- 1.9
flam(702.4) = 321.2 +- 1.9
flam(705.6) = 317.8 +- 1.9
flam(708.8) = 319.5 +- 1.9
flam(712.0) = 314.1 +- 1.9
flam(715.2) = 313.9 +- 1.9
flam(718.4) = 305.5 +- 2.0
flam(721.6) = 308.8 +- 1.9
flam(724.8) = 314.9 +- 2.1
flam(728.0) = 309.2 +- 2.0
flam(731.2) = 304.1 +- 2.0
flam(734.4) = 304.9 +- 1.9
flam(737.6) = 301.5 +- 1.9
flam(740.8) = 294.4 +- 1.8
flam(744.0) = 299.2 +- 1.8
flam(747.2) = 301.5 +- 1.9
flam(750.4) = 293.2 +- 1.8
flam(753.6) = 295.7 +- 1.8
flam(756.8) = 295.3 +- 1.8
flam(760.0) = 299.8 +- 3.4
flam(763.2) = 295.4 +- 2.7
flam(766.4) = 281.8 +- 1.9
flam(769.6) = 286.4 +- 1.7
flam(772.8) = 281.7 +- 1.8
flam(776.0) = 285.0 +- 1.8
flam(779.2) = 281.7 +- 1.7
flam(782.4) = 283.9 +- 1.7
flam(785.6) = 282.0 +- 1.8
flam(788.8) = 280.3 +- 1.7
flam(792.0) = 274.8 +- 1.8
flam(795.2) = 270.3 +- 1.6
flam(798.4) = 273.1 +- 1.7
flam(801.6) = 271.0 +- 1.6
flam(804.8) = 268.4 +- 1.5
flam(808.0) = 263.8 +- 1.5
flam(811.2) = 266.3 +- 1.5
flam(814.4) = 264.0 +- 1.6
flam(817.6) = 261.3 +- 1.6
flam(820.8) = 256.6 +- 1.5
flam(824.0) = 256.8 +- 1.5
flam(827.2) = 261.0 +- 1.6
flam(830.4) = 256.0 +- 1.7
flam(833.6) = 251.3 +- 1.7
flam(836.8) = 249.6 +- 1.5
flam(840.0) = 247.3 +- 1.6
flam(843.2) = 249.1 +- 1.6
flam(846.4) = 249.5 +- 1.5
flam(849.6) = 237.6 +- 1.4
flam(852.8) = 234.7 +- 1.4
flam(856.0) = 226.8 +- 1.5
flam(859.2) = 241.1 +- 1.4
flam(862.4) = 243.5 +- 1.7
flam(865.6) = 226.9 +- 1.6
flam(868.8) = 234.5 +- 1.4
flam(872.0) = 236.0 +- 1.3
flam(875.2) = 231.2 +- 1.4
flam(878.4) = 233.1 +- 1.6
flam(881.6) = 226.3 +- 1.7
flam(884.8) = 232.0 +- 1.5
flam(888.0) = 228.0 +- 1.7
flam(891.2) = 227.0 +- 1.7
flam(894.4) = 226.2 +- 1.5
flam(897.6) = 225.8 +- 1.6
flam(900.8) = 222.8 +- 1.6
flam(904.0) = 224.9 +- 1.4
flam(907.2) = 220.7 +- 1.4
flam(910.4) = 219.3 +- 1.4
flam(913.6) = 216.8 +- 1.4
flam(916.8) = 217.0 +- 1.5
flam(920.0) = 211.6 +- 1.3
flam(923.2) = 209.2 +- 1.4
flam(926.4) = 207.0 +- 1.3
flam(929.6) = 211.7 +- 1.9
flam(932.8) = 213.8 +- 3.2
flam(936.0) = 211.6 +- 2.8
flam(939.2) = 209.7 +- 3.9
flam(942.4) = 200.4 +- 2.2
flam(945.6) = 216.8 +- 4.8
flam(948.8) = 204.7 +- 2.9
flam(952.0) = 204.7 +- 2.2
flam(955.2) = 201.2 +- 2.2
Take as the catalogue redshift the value 0.00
